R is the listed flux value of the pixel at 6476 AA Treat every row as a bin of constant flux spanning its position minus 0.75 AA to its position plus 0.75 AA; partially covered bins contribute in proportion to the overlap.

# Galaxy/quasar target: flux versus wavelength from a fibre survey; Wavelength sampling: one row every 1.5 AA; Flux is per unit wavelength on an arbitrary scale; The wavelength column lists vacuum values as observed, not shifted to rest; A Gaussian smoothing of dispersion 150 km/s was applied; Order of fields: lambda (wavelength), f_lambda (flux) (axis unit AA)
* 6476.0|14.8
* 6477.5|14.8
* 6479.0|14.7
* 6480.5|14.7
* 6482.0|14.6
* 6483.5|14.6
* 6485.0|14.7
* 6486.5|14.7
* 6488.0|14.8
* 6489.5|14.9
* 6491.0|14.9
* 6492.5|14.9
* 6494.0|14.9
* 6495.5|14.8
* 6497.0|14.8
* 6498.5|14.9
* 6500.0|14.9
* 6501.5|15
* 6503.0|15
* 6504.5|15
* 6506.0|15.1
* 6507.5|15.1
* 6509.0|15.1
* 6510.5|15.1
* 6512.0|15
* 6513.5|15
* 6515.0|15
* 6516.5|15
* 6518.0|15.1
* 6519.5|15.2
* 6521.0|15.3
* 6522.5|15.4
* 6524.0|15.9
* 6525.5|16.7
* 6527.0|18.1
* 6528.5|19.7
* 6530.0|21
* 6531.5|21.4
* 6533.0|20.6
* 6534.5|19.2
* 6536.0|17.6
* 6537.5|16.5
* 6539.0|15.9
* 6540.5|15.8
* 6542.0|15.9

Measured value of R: 14.8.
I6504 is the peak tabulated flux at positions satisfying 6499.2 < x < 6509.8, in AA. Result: 15.1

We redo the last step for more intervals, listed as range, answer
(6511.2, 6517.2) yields 15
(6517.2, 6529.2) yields 19.7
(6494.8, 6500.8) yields 14.9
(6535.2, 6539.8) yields 17.6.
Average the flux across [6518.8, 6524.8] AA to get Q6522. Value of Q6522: 15.5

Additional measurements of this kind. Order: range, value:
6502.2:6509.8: 15.1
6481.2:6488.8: 14.7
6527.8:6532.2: 20.7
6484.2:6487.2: 14.7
